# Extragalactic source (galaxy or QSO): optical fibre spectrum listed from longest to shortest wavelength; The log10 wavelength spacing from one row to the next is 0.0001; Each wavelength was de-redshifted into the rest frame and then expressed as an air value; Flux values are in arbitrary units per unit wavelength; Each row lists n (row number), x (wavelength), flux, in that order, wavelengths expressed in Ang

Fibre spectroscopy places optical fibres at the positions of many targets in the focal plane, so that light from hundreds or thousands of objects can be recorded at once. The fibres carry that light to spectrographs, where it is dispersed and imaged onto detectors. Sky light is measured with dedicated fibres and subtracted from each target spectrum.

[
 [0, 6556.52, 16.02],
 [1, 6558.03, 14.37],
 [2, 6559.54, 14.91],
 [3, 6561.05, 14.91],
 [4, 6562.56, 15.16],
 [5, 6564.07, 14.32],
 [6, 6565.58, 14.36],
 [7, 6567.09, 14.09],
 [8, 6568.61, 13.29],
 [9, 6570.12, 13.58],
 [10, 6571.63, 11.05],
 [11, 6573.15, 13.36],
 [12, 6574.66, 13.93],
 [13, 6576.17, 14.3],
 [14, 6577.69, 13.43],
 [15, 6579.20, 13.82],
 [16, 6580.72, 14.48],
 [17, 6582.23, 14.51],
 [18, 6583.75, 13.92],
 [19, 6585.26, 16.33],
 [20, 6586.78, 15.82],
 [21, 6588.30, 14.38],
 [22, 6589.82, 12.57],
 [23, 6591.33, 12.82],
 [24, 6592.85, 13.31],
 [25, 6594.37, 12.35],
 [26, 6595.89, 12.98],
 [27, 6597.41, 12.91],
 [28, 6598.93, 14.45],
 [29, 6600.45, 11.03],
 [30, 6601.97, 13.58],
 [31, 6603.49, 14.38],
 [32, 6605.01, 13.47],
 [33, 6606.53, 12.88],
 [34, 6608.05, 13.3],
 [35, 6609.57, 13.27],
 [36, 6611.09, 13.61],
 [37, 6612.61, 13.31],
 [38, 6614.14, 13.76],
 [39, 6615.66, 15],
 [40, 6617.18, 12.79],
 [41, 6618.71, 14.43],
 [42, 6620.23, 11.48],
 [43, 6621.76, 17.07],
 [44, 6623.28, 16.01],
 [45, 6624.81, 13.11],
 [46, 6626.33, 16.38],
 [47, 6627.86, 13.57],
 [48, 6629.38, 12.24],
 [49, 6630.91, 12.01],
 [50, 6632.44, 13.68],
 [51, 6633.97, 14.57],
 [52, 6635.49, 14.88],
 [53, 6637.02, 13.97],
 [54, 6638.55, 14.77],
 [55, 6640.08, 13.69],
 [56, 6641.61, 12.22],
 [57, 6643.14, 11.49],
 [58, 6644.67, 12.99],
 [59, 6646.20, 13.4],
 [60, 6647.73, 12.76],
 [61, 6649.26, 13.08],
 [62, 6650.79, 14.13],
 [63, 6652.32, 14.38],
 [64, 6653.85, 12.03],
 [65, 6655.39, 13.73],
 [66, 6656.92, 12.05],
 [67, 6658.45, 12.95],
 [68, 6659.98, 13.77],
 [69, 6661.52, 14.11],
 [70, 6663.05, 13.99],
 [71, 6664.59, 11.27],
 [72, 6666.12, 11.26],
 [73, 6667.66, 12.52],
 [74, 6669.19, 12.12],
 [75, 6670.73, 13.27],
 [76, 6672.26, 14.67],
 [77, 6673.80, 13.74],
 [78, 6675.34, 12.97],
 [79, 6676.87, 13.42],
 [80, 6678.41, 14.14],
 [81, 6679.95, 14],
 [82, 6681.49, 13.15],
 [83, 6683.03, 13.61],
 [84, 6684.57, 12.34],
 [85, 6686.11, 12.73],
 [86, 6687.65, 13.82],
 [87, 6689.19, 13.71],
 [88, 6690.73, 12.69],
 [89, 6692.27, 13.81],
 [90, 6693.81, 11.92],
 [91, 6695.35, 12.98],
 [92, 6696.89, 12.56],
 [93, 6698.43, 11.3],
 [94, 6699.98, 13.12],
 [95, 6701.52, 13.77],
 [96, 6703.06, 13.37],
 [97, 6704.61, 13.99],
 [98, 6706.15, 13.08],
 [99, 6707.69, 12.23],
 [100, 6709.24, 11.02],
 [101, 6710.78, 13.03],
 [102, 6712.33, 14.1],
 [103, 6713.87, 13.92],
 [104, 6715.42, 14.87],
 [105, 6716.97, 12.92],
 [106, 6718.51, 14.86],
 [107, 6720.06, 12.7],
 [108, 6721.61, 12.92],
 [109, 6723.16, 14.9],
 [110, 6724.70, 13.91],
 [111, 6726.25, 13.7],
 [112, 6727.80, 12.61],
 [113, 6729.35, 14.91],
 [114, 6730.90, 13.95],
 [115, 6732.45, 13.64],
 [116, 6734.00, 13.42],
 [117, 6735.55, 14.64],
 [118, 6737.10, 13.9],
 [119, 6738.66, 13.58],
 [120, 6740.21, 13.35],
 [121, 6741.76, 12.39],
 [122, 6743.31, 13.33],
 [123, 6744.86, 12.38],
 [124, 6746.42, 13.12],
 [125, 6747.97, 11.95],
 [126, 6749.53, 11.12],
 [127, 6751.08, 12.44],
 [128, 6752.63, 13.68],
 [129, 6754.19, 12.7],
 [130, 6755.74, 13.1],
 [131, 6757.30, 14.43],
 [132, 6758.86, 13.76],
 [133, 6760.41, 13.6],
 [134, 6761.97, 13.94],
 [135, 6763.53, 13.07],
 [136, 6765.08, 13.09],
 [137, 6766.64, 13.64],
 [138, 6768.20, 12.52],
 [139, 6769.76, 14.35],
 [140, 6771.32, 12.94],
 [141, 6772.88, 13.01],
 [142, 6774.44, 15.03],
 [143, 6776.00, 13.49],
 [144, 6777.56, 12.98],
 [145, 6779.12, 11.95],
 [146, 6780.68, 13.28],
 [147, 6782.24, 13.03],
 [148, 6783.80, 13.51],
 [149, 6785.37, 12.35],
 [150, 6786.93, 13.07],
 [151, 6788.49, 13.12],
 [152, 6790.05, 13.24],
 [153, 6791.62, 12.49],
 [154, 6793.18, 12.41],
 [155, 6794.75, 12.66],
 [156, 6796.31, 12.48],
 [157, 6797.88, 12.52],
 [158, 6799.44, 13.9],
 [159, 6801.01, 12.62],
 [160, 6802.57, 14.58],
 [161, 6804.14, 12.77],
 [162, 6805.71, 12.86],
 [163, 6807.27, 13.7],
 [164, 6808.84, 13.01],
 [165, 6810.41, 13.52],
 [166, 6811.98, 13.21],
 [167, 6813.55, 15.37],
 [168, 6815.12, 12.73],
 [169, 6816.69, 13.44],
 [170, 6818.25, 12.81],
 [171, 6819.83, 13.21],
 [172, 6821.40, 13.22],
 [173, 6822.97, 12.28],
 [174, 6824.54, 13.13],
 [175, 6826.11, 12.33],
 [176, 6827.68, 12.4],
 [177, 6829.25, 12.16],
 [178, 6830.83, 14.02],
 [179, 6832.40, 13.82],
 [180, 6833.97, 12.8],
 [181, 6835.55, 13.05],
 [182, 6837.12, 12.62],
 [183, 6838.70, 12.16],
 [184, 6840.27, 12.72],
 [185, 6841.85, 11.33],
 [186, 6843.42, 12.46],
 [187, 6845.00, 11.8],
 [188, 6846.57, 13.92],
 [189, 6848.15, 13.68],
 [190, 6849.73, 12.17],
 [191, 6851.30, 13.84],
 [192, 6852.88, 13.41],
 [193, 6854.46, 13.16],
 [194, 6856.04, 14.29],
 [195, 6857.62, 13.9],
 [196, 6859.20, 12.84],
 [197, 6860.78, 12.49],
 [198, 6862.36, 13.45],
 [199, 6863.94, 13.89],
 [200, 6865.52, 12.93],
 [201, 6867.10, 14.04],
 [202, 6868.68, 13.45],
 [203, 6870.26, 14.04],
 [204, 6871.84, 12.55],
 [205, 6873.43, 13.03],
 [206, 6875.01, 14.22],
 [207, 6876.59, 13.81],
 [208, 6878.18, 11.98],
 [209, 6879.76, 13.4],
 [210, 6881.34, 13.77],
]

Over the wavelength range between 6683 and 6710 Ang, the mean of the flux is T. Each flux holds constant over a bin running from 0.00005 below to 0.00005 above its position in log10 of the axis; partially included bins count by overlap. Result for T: 12.9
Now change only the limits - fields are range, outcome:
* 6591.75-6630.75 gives 13.6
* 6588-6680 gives 13.4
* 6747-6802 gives 13.1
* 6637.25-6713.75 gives 13.1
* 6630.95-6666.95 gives 13.2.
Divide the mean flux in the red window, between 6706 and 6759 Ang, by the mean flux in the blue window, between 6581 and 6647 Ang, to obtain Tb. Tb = 0.97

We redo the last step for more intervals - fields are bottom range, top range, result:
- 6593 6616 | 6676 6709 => 0.98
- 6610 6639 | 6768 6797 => 0.93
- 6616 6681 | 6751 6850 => 0.97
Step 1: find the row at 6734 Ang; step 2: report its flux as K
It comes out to 13.42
